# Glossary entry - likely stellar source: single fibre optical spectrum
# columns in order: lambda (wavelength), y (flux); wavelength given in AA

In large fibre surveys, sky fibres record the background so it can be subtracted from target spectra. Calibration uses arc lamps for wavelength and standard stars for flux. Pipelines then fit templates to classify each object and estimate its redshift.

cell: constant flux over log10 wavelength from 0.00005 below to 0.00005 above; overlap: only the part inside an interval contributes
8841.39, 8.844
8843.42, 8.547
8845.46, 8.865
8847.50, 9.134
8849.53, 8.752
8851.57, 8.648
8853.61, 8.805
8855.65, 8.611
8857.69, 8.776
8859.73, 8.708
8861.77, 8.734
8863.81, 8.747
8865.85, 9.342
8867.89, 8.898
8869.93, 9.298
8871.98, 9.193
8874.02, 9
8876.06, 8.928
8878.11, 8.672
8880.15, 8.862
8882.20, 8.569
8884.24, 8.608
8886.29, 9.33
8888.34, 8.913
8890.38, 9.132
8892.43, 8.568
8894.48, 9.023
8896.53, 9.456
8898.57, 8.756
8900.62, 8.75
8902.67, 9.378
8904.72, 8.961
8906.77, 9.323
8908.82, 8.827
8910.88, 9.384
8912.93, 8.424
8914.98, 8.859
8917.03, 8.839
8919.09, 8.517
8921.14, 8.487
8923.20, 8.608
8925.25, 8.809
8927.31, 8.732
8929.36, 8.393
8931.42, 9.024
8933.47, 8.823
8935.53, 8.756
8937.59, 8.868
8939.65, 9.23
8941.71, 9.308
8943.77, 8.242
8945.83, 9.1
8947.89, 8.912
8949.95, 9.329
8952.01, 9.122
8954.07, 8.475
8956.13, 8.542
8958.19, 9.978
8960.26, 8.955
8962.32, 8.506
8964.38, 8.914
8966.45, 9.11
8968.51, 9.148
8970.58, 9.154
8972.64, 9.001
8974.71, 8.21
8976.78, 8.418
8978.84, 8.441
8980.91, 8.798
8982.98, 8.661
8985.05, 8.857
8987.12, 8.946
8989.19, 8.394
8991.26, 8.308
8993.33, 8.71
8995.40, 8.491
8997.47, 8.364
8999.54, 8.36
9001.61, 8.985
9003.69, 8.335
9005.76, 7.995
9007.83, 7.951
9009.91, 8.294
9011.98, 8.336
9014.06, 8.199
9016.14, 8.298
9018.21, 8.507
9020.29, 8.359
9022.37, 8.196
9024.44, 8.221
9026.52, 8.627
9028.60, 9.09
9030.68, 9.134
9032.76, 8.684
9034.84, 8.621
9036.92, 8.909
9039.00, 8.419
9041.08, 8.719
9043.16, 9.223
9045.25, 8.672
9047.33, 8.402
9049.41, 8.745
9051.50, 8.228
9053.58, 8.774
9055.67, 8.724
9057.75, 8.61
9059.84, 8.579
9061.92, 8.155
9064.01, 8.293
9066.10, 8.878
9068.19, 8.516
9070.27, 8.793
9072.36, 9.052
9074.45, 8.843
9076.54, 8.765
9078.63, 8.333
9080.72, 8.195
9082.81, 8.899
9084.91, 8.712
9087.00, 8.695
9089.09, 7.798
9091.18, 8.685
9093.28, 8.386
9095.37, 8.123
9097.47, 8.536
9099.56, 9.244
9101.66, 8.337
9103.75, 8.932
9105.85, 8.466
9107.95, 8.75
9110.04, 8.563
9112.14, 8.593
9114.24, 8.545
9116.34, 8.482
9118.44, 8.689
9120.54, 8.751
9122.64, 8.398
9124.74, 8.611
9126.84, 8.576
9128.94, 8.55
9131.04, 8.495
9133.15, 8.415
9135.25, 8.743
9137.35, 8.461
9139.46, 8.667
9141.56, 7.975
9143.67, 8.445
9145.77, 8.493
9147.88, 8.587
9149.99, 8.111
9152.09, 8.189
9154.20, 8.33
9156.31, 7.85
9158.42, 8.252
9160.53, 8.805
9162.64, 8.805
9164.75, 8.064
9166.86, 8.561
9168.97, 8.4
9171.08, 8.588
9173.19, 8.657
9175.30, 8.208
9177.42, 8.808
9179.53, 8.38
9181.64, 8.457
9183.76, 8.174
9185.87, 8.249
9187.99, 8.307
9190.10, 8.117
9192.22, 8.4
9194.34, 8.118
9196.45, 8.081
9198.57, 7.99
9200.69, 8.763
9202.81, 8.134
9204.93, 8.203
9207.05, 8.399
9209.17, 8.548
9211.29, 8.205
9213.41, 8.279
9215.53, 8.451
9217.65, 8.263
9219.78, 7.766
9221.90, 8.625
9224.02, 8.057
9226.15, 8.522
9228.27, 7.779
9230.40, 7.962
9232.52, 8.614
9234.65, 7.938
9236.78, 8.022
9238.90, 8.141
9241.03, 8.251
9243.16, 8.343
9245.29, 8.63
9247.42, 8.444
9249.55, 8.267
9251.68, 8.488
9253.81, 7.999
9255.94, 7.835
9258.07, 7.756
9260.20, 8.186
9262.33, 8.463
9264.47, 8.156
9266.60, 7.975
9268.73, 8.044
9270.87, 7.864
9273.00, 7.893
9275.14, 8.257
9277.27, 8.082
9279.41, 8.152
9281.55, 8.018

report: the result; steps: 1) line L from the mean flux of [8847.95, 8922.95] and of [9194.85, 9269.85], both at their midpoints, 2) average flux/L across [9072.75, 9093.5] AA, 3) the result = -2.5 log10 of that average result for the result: -0.006 mag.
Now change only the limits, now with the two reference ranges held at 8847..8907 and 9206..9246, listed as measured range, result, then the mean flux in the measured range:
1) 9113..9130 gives -0.016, 8.58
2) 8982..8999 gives 0.015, 8.59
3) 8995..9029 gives 0.037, 8.37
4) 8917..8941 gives 0.008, 8.76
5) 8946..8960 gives -0.034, 9.06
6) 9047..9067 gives 0.004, 8.54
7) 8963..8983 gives -0.006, 8.79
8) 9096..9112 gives -0.023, 8.67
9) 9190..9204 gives 0.009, 8.23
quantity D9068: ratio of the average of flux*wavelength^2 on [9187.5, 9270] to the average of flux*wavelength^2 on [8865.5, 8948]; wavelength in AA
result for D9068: 0.99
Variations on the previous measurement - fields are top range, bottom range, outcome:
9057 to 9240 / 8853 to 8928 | 1.00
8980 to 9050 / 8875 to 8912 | 0.98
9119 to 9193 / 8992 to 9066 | 1.02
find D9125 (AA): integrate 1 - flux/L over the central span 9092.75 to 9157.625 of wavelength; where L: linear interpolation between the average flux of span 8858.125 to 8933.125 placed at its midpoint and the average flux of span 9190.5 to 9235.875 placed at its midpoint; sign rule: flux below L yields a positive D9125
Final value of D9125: -0.6 AA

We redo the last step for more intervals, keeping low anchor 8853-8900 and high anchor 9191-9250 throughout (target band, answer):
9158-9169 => -0.2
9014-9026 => 0.4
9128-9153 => -0.1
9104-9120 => -0.3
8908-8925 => 0.2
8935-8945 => -0.1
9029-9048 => -0.4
